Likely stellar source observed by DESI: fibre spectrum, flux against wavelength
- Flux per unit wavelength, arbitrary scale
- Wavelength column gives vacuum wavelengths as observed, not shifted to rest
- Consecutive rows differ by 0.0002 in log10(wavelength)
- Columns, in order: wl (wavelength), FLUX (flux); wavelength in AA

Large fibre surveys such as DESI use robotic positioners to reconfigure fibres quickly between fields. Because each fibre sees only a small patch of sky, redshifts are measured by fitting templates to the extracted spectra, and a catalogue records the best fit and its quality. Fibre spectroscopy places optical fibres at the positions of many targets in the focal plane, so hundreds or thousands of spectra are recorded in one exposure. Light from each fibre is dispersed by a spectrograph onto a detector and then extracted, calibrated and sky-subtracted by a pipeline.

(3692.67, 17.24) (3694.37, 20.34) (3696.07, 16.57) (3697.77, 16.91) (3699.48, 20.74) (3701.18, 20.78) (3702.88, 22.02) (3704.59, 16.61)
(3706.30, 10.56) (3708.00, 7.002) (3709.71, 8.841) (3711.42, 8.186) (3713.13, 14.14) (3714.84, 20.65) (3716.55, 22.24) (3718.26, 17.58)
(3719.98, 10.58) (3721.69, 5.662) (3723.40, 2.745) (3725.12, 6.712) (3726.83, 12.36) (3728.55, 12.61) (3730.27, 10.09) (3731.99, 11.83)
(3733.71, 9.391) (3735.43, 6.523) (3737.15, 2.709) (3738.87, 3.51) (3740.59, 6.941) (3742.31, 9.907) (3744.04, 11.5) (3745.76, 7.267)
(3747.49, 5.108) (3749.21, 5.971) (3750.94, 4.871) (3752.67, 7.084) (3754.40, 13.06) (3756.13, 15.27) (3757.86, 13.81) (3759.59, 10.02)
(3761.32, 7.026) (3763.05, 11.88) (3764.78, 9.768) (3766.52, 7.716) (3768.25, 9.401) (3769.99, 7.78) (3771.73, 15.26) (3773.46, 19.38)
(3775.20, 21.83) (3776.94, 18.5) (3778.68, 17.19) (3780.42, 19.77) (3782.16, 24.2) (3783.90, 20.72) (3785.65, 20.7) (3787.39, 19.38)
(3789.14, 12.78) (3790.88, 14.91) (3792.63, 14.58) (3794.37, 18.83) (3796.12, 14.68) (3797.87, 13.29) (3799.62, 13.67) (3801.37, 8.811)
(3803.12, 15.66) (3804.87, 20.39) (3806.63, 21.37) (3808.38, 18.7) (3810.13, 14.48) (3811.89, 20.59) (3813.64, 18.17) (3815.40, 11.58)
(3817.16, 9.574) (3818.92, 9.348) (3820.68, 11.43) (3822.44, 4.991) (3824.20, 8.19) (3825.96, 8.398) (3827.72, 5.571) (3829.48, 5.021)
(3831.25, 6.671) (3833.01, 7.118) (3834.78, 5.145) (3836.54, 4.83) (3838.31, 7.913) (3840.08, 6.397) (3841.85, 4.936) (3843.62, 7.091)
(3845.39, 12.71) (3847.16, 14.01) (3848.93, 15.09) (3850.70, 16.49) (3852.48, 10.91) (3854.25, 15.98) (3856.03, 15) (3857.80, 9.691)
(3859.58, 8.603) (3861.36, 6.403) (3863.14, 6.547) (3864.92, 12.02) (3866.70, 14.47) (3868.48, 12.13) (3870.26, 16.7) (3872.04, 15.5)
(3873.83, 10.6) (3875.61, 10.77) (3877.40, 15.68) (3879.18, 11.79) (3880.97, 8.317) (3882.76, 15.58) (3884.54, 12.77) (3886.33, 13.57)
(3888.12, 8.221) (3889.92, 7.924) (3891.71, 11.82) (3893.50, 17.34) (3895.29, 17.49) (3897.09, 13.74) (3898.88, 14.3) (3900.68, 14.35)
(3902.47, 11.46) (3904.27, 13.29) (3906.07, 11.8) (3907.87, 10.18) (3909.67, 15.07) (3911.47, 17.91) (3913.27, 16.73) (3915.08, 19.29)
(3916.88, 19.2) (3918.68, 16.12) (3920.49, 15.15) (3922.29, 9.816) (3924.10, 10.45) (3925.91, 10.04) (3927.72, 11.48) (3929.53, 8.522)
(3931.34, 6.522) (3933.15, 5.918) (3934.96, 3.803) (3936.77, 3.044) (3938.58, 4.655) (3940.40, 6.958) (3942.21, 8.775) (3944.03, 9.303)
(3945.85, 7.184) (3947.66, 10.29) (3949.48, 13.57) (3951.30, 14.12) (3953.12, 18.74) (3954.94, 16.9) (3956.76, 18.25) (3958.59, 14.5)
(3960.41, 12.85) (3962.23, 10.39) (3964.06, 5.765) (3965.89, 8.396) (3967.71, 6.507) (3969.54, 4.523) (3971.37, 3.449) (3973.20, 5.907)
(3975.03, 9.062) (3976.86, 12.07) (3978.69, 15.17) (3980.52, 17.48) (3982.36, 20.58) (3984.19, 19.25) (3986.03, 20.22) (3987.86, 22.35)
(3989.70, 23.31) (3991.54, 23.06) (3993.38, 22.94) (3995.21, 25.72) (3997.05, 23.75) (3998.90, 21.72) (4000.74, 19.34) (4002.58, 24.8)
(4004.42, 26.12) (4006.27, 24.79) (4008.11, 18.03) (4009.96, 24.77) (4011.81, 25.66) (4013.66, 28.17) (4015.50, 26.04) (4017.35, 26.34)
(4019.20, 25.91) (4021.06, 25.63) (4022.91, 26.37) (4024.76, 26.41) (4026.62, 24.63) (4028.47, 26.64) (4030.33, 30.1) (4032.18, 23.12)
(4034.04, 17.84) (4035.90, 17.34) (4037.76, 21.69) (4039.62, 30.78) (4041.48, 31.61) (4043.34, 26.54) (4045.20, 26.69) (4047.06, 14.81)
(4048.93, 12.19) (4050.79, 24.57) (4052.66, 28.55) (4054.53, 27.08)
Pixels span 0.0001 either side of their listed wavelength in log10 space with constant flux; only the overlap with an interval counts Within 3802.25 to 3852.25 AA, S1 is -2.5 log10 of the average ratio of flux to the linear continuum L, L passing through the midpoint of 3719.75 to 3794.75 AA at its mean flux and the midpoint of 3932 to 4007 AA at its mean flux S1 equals 0.13 mag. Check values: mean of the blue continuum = 11.7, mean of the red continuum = 14.3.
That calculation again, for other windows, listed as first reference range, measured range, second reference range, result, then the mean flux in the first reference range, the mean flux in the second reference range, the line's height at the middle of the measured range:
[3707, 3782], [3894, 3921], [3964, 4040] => 0.13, 11.1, 20.4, 17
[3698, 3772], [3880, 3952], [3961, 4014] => 0.32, 10.8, 17.6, 15.7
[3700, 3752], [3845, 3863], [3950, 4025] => 0.18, 10.5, 18.6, 14.5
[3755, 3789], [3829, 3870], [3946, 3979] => 0.32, 15.2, 11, 13.5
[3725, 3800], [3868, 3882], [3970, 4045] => 0.30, 12.3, 22.1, 16.8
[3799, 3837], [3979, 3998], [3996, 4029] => 0.07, 11.4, 24.7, 23.1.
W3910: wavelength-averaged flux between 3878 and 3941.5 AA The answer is 11.8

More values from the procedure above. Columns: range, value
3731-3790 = 12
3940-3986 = 11.8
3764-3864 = 12.8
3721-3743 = 7.77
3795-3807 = 15.2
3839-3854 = 11.1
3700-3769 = 10.5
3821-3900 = 10.8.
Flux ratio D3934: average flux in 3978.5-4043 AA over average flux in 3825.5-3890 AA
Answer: 2.26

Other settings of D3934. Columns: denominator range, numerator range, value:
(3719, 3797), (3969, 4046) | 1.85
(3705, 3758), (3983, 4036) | 2.43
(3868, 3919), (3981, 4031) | 1.75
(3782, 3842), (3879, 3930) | 1.06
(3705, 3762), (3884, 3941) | 1.21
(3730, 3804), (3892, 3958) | 0.99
